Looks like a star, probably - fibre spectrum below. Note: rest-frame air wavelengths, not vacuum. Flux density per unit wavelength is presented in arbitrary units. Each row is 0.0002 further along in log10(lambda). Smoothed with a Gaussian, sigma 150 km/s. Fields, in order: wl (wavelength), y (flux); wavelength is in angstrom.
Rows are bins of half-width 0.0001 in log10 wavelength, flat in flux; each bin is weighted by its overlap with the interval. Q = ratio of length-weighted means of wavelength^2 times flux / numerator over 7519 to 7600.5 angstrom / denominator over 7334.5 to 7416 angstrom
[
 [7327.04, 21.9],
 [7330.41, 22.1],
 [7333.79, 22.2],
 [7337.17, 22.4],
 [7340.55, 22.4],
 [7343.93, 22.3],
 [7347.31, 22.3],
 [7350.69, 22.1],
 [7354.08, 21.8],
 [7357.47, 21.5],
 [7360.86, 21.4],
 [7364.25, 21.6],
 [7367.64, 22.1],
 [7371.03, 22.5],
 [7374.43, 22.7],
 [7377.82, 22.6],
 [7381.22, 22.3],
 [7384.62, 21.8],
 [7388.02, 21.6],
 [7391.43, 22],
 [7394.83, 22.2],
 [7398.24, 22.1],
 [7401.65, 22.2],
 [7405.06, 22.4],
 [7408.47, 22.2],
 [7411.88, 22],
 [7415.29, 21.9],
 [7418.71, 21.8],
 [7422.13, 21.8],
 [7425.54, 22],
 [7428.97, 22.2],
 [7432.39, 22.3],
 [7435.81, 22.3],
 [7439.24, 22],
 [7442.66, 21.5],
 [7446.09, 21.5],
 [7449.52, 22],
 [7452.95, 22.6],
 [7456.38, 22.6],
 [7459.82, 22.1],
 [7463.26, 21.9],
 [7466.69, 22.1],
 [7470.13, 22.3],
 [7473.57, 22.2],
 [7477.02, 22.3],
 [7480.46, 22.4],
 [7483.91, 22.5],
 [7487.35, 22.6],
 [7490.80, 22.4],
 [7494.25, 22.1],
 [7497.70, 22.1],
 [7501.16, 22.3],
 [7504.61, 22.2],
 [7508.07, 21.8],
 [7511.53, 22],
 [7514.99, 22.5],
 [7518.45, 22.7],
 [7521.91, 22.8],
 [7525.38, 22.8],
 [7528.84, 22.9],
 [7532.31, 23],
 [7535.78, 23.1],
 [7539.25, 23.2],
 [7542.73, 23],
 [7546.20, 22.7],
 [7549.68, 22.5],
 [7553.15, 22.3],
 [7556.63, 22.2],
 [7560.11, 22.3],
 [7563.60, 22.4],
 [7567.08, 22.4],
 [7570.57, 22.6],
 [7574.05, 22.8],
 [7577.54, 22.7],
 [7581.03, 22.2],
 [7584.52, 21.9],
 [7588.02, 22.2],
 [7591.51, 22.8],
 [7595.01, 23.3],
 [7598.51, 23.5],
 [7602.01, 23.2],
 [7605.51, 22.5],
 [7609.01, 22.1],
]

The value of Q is 1.08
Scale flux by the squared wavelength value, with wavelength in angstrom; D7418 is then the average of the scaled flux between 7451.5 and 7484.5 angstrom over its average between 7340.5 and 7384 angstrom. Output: 1.04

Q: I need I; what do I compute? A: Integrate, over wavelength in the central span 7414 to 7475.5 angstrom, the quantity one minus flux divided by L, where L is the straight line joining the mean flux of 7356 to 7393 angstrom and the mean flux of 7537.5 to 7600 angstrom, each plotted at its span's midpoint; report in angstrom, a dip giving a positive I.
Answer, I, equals 0.45 angstrom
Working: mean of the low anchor 22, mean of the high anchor 22.6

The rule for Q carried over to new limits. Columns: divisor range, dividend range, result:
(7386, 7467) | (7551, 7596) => 1.06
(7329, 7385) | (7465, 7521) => 1.04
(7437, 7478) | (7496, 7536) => 1.03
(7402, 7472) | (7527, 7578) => 1.06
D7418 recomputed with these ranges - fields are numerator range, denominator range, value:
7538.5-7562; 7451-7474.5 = 1.04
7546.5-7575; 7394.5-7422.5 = 1.06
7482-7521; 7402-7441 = 1.03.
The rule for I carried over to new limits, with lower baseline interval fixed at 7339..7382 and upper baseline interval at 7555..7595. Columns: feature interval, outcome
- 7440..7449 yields 0.3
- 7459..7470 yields 0.1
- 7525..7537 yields -0.3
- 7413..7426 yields 0.2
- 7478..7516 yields 0.1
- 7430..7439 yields 0.0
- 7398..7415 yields 0.0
